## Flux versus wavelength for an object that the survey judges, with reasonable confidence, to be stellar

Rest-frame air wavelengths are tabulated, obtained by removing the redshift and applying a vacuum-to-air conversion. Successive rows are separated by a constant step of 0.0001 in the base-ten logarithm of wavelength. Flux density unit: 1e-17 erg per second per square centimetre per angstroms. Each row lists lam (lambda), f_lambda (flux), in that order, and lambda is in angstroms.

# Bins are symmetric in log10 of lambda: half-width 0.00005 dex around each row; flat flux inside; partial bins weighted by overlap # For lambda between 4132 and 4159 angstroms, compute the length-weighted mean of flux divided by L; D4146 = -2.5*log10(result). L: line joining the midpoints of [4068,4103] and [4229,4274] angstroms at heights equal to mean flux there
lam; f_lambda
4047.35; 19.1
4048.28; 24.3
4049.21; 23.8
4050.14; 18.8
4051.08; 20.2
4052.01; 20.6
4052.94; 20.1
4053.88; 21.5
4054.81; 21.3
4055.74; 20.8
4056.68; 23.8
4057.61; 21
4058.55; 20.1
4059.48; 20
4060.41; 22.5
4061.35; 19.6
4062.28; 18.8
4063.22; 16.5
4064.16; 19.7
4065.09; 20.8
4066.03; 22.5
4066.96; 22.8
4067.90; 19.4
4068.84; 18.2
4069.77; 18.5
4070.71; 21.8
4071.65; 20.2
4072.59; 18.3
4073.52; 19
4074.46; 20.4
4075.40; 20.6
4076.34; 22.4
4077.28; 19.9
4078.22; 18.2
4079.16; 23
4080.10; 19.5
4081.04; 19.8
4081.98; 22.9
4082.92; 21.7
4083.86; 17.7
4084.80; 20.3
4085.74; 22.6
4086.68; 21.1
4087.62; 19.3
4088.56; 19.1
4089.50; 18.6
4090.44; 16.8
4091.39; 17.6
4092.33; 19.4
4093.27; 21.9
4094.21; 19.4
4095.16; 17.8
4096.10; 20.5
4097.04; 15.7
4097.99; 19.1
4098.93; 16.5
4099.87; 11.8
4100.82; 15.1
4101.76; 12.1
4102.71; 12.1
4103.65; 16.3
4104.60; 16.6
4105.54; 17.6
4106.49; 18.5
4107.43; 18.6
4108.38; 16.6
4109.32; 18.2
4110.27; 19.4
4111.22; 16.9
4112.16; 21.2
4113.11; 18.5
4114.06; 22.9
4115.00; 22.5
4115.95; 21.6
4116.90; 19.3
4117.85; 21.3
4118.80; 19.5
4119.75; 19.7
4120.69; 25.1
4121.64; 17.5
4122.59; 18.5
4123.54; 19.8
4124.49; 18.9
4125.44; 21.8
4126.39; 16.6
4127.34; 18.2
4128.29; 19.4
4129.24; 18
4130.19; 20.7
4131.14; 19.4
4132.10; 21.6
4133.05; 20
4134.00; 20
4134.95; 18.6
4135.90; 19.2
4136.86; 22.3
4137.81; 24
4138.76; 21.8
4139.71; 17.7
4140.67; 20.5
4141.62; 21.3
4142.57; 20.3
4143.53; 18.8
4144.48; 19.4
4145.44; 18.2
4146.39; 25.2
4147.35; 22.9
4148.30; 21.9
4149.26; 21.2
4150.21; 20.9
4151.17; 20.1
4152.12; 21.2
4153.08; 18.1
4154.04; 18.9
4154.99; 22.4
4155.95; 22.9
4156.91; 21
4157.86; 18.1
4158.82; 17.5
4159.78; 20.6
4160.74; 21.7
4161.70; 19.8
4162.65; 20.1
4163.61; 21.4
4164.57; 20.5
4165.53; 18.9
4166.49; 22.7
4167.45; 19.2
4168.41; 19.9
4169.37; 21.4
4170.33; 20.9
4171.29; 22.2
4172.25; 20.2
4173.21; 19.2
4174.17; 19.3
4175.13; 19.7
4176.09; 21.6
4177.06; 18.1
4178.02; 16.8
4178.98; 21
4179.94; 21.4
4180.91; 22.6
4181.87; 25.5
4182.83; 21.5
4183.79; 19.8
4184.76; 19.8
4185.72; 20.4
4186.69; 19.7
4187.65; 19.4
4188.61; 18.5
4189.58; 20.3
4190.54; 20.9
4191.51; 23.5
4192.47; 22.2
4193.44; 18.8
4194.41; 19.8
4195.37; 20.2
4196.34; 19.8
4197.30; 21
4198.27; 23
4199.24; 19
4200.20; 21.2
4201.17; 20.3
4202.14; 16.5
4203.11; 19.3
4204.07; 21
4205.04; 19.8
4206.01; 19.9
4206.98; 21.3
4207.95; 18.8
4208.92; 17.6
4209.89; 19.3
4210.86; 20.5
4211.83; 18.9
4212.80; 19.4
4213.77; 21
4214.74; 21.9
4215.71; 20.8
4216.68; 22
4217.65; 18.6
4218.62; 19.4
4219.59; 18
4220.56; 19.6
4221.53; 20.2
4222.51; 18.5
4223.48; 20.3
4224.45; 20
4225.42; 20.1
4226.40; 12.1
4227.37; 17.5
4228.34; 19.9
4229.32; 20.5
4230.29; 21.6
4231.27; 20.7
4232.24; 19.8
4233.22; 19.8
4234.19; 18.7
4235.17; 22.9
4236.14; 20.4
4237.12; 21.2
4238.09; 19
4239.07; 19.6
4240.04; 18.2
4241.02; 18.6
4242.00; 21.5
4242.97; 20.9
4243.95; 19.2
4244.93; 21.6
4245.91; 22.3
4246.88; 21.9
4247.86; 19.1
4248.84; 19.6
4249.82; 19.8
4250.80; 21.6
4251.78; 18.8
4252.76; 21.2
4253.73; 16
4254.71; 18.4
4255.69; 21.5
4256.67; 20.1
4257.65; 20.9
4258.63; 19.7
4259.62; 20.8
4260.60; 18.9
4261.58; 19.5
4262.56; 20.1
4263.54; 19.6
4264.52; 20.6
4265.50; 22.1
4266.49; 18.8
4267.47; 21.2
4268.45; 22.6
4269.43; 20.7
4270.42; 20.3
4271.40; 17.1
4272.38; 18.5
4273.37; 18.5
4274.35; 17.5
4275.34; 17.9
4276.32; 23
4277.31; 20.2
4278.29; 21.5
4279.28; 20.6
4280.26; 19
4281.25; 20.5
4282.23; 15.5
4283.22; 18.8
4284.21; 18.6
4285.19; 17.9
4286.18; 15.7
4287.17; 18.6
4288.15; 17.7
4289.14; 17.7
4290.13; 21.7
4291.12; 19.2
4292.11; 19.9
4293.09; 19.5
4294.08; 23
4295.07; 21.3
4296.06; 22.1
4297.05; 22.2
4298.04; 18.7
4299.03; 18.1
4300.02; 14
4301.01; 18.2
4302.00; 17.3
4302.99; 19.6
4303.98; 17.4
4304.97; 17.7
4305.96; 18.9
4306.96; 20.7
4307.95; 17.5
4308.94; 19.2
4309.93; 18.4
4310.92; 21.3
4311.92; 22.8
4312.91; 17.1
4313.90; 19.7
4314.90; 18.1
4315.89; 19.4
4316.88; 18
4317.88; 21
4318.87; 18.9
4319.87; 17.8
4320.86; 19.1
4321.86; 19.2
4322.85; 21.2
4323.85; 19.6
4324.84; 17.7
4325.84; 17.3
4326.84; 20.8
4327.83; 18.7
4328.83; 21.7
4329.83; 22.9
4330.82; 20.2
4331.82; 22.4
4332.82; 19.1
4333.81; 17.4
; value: -0.07 mag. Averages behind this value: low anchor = 18.9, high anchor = 20.1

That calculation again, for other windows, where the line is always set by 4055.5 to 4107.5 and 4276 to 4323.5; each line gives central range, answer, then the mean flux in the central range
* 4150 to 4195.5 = -0.07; 20.4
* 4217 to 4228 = 0.03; 18.7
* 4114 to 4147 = -0.06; 20.3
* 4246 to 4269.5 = -0.05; 20.2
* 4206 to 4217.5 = -0.05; 20.1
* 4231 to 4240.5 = -0.05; 20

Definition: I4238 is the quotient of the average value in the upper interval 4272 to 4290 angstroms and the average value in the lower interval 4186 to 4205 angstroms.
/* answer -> 0.93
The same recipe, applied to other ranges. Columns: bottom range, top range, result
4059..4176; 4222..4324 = 0.99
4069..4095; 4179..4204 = 1.03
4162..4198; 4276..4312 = 0.94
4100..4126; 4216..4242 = 1.05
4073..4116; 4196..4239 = 1.05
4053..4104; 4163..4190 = 1.05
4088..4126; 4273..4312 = 1.04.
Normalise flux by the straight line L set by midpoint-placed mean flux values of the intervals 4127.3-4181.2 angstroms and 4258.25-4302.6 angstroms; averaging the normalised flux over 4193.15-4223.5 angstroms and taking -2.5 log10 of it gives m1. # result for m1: 0.01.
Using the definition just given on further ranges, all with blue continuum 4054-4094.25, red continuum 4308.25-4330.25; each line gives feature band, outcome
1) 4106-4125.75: 0.02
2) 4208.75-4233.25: 0.01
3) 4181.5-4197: -0.04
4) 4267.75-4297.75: 0.00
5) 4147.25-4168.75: -0.03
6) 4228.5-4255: -0.02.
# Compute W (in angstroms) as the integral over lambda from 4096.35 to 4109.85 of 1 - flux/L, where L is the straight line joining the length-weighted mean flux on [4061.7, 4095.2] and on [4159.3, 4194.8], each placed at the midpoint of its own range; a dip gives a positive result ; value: 2.6 angstroms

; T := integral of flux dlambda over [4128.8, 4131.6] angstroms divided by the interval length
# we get 19.4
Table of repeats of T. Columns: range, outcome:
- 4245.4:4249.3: 20.7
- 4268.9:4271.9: 19.4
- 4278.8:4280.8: 19.8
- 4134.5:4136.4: 18.9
